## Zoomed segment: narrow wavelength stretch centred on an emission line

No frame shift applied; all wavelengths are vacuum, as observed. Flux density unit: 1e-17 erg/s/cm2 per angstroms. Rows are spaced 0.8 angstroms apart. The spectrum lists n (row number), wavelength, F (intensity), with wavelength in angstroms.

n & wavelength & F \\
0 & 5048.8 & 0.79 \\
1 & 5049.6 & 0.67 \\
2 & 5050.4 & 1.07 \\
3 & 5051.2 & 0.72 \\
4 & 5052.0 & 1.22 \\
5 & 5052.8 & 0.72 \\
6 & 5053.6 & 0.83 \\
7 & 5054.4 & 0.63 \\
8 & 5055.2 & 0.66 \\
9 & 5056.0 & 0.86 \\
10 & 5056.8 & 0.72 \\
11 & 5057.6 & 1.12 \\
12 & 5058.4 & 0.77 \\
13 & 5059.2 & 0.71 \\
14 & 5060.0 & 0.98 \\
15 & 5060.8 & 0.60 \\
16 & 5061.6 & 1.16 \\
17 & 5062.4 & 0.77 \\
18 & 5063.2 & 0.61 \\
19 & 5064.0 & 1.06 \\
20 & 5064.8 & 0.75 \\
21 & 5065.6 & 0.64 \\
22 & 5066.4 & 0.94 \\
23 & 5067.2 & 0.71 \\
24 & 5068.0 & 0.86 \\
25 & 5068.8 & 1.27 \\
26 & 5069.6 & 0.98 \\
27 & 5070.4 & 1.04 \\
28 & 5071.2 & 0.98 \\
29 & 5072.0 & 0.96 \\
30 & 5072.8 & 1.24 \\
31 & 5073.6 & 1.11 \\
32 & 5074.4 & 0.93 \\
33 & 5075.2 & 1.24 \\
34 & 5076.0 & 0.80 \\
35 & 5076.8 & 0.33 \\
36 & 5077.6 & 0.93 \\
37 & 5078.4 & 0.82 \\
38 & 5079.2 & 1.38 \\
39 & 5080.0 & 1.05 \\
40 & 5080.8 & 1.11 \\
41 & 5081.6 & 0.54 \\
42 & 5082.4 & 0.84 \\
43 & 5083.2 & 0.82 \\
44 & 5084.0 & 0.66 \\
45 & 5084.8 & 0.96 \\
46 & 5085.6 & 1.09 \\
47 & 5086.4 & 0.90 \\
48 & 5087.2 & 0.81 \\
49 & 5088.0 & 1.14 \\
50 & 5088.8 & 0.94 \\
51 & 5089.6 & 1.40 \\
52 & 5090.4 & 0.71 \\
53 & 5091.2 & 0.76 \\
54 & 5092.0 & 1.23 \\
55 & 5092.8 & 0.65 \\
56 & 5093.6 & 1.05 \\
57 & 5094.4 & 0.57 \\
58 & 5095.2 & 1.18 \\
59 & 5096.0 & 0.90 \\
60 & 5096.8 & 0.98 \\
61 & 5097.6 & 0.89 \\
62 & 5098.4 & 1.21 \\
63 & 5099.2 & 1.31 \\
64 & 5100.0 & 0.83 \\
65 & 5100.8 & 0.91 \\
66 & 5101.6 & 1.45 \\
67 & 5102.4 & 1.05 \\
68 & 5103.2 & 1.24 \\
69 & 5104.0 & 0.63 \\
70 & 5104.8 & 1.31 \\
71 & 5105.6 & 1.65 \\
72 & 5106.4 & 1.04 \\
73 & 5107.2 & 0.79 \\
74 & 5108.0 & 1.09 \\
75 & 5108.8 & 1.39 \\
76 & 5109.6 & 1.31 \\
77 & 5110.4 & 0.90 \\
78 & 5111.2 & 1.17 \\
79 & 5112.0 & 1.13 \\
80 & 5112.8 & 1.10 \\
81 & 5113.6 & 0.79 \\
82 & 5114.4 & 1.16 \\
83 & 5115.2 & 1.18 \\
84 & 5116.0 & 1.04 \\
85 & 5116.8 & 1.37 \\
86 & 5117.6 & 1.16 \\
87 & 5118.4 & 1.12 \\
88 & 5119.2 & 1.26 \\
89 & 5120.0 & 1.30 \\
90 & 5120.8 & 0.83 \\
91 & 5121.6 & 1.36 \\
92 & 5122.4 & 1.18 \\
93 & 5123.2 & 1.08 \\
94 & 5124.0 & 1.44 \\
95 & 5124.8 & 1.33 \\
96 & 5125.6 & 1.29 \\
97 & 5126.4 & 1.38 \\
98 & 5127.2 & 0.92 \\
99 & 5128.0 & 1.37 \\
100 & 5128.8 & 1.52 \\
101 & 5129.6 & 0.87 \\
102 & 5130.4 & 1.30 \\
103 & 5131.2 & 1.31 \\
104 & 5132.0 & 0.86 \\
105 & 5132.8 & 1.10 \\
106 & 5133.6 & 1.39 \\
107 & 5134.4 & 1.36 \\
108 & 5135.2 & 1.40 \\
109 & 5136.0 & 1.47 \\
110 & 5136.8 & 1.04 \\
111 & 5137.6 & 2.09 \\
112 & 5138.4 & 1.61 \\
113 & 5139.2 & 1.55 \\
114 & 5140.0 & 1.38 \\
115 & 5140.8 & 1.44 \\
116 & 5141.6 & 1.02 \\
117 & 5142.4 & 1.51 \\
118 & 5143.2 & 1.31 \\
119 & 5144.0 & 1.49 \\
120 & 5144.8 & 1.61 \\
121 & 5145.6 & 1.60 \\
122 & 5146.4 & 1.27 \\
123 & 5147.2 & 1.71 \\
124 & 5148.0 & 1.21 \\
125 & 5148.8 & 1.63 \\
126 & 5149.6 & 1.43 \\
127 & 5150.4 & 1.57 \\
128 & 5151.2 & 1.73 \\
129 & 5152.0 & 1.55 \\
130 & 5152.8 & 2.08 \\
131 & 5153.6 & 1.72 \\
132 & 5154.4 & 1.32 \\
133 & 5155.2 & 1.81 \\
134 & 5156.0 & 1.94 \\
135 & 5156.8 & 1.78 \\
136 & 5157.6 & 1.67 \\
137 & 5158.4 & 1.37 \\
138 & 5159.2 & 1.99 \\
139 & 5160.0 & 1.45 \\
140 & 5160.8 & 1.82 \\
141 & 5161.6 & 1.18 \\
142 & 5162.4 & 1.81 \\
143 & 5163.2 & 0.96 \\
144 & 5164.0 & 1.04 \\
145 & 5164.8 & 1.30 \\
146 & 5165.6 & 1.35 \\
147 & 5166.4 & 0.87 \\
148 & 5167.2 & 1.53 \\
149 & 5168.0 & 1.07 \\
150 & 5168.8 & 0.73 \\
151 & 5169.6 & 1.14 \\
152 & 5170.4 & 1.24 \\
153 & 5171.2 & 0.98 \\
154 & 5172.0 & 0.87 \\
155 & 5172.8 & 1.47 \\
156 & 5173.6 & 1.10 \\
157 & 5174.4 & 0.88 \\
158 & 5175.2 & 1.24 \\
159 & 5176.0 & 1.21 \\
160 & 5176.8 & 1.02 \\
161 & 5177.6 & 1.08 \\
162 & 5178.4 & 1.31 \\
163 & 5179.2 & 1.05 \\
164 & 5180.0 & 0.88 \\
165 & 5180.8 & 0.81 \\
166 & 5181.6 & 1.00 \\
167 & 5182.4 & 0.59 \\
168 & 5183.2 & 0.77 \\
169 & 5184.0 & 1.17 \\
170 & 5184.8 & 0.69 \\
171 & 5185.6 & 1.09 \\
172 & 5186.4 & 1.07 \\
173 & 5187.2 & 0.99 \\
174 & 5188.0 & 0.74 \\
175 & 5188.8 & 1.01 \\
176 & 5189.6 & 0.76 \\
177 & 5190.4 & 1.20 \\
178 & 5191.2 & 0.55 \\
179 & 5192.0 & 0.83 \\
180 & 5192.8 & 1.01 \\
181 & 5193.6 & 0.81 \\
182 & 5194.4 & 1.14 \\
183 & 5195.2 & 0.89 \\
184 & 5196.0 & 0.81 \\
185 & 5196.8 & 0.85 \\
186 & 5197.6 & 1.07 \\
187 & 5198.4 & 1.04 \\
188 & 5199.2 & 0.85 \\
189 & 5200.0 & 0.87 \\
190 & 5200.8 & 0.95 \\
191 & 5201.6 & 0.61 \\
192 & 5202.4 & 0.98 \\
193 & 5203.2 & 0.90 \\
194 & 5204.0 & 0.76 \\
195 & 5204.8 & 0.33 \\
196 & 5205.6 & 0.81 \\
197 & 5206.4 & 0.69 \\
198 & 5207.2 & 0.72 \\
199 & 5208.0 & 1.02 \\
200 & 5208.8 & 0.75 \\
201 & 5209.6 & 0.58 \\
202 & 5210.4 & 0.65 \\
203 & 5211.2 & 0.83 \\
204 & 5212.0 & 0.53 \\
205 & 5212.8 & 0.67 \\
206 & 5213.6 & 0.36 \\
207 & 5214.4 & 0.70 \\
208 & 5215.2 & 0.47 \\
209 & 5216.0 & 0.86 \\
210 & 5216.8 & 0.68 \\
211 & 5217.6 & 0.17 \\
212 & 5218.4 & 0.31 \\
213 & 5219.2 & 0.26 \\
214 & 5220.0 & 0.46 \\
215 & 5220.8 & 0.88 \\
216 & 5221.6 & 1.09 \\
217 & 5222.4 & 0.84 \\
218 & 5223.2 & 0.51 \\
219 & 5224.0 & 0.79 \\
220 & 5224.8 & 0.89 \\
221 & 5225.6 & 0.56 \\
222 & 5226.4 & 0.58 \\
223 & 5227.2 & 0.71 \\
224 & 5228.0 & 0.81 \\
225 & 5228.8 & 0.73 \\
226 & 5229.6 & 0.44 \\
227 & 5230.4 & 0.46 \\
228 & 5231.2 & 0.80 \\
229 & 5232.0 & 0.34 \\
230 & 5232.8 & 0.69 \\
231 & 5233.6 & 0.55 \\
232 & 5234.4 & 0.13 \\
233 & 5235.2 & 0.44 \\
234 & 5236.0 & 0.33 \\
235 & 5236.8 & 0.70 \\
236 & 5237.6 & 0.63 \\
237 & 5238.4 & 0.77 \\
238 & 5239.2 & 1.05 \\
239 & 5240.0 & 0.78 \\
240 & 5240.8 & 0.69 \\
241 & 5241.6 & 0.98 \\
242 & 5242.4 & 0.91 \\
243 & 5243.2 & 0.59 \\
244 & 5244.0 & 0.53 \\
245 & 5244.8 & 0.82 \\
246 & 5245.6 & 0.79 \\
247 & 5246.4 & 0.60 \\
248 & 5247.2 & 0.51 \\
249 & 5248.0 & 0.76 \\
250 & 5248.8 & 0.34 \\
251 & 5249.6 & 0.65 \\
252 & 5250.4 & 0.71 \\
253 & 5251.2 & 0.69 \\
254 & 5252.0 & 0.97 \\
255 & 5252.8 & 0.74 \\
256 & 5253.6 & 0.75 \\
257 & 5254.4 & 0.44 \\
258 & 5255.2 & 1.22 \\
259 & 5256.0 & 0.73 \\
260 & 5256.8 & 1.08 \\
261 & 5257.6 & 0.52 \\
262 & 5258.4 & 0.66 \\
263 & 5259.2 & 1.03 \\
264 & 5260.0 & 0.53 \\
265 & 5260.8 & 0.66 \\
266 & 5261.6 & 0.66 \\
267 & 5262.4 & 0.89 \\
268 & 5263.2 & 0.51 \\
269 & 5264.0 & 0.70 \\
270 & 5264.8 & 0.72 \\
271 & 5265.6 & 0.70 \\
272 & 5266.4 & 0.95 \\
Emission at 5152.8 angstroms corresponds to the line C IV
